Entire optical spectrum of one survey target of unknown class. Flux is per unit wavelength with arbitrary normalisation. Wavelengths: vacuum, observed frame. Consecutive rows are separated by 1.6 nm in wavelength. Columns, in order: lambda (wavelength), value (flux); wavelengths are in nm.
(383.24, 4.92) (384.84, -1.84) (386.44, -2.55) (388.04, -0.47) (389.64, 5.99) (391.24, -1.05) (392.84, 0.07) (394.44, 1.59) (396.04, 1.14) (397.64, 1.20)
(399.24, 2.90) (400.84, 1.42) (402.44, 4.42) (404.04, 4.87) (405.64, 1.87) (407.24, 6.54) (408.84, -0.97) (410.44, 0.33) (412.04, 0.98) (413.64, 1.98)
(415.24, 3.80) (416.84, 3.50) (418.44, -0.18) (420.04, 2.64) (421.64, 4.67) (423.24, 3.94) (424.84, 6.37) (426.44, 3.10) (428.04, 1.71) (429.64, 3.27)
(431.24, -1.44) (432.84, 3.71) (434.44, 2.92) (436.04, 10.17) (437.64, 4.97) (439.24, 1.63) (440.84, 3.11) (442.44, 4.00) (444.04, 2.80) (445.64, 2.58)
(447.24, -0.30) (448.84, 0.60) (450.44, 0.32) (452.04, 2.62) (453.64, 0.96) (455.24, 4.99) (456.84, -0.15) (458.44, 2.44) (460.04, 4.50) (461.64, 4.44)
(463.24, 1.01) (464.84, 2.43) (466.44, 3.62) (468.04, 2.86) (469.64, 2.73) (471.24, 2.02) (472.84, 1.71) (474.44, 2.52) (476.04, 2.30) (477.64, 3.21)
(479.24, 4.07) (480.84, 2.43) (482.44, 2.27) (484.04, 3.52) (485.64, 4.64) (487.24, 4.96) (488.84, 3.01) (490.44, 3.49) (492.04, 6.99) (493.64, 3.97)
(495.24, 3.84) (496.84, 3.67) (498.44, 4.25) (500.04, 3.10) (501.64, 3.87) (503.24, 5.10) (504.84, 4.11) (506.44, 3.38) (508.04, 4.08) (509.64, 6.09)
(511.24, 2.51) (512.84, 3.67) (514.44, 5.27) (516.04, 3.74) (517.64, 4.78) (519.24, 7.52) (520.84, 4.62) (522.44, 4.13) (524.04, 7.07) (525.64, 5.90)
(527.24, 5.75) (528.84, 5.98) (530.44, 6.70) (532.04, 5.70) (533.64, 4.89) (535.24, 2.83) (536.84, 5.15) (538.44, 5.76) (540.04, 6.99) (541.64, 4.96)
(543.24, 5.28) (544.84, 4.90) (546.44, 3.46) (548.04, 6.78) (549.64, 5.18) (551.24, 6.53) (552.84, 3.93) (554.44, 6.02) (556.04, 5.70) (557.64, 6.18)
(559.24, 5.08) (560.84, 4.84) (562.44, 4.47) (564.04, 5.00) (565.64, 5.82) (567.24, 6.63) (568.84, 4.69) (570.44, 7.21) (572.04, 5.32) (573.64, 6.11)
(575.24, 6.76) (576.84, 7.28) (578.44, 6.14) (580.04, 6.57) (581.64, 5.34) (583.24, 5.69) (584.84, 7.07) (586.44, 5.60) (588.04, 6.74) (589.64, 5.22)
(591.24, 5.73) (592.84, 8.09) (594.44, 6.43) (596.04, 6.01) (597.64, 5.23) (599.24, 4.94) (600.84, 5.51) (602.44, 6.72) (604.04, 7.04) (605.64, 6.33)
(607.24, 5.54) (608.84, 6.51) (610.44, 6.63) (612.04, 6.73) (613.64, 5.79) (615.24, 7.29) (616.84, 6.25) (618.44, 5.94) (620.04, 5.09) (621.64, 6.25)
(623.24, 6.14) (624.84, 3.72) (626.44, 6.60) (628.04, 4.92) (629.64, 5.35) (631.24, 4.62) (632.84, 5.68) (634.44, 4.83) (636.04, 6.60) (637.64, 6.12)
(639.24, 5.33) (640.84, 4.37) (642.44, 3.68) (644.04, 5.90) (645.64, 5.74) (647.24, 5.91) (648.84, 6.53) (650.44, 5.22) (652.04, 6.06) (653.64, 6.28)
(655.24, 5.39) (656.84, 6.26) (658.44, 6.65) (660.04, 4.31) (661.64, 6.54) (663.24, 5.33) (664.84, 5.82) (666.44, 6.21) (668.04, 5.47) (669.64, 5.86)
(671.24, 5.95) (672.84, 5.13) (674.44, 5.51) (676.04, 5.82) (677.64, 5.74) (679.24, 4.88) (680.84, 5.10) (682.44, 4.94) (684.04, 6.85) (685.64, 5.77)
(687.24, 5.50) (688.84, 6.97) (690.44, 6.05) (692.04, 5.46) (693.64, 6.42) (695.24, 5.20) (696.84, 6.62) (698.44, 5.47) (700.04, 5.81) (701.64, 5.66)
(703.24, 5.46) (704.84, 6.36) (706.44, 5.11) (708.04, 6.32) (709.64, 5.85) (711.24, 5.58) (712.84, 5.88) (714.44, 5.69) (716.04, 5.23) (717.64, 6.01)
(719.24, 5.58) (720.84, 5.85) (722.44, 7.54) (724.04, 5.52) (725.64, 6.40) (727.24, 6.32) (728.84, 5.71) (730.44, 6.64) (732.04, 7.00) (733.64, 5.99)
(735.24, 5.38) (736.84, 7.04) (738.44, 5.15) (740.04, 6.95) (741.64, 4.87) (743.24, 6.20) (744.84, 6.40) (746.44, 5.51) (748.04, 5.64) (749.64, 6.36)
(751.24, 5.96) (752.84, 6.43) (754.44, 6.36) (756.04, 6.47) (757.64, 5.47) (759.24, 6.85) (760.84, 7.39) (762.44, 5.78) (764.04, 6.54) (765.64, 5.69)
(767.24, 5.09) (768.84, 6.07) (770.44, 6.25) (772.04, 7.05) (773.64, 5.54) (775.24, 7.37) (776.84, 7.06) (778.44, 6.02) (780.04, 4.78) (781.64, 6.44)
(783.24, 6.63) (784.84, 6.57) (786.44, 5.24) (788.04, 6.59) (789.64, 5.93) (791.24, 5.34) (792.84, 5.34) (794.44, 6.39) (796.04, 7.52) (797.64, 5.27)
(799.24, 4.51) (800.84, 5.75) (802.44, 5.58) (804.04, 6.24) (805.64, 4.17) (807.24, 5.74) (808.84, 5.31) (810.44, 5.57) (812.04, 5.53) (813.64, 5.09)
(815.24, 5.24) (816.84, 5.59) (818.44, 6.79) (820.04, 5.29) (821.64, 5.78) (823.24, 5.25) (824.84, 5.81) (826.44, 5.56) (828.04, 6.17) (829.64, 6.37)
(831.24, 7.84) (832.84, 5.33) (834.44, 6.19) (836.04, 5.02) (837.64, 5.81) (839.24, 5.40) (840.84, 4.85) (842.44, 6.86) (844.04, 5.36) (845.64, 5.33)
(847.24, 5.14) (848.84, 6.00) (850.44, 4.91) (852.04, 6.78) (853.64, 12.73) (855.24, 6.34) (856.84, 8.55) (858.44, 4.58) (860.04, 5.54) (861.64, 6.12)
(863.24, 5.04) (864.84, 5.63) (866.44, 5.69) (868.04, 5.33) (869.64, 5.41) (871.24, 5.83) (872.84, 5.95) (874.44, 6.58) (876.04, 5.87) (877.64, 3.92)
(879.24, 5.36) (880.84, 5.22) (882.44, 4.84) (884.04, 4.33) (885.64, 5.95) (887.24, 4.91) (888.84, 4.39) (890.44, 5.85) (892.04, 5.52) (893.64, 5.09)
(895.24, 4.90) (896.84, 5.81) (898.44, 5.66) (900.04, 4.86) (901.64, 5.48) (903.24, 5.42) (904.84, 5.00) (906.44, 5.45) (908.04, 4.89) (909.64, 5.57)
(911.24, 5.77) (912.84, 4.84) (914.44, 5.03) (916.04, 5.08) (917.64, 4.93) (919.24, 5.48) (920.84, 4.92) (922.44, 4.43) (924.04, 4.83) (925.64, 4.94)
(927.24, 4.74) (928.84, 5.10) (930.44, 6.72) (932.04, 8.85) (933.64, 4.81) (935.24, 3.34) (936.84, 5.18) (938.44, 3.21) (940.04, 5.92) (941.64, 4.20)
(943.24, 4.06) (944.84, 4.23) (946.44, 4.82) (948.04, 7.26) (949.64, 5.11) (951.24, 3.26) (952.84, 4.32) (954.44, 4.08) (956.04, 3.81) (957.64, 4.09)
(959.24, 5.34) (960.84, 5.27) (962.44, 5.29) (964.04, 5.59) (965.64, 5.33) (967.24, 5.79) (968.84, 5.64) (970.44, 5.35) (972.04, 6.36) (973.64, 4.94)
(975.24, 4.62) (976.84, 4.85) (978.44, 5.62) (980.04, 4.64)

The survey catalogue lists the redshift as 0.301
